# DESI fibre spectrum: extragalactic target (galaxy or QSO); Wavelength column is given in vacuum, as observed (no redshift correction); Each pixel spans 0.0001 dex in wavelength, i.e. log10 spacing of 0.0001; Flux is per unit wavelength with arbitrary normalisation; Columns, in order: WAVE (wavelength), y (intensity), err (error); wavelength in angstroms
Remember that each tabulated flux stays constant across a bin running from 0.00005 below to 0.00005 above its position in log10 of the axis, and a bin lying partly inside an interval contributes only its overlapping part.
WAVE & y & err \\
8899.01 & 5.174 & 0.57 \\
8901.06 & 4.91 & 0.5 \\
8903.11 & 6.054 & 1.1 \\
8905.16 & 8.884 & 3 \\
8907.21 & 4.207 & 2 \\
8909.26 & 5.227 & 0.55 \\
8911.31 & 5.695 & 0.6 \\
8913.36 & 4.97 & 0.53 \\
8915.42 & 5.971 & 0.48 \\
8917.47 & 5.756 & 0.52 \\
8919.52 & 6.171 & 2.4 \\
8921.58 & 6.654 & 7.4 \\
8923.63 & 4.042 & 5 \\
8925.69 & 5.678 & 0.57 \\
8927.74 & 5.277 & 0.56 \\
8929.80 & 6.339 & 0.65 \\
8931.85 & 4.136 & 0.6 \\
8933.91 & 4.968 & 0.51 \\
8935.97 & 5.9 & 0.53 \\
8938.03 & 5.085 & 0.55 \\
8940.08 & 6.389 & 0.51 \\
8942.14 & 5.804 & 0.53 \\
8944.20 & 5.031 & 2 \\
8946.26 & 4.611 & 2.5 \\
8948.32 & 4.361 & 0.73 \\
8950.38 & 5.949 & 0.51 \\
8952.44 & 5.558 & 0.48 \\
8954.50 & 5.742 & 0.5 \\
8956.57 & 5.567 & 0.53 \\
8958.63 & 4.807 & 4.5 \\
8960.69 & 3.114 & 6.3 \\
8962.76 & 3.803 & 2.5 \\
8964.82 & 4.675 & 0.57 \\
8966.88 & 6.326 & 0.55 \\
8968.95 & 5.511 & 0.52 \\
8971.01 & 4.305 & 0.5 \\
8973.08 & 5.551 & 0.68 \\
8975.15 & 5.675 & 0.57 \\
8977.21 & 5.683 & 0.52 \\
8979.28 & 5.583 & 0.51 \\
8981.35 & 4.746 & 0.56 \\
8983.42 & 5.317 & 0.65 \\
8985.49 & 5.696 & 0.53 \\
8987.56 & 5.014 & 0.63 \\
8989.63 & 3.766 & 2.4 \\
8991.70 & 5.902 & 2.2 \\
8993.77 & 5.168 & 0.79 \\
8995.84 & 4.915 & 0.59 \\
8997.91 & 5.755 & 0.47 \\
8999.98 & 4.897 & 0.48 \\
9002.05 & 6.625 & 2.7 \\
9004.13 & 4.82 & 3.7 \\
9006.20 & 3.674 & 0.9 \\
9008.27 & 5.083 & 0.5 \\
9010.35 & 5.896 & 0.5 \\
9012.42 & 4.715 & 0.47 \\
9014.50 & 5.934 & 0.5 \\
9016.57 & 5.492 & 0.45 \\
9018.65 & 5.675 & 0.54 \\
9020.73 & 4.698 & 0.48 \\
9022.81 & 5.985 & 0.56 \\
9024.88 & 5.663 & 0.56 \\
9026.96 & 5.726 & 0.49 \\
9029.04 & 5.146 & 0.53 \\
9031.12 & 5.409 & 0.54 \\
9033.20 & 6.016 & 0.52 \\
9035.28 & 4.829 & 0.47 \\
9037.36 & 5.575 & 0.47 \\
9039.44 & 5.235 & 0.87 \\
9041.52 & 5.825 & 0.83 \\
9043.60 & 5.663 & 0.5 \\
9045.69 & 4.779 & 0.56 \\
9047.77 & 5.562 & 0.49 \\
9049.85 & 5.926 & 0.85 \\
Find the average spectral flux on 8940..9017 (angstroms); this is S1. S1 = 5.18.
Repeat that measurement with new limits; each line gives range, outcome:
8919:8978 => 5.26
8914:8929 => 5.64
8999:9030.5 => 5.34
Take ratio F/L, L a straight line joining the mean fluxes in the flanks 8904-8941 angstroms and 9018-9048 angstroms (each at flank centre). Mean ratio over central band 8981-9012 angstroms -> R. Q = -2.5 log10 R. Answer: 0.07 mag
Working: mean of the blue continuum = 5.63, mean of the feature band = 5.15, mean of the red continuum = 5.45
